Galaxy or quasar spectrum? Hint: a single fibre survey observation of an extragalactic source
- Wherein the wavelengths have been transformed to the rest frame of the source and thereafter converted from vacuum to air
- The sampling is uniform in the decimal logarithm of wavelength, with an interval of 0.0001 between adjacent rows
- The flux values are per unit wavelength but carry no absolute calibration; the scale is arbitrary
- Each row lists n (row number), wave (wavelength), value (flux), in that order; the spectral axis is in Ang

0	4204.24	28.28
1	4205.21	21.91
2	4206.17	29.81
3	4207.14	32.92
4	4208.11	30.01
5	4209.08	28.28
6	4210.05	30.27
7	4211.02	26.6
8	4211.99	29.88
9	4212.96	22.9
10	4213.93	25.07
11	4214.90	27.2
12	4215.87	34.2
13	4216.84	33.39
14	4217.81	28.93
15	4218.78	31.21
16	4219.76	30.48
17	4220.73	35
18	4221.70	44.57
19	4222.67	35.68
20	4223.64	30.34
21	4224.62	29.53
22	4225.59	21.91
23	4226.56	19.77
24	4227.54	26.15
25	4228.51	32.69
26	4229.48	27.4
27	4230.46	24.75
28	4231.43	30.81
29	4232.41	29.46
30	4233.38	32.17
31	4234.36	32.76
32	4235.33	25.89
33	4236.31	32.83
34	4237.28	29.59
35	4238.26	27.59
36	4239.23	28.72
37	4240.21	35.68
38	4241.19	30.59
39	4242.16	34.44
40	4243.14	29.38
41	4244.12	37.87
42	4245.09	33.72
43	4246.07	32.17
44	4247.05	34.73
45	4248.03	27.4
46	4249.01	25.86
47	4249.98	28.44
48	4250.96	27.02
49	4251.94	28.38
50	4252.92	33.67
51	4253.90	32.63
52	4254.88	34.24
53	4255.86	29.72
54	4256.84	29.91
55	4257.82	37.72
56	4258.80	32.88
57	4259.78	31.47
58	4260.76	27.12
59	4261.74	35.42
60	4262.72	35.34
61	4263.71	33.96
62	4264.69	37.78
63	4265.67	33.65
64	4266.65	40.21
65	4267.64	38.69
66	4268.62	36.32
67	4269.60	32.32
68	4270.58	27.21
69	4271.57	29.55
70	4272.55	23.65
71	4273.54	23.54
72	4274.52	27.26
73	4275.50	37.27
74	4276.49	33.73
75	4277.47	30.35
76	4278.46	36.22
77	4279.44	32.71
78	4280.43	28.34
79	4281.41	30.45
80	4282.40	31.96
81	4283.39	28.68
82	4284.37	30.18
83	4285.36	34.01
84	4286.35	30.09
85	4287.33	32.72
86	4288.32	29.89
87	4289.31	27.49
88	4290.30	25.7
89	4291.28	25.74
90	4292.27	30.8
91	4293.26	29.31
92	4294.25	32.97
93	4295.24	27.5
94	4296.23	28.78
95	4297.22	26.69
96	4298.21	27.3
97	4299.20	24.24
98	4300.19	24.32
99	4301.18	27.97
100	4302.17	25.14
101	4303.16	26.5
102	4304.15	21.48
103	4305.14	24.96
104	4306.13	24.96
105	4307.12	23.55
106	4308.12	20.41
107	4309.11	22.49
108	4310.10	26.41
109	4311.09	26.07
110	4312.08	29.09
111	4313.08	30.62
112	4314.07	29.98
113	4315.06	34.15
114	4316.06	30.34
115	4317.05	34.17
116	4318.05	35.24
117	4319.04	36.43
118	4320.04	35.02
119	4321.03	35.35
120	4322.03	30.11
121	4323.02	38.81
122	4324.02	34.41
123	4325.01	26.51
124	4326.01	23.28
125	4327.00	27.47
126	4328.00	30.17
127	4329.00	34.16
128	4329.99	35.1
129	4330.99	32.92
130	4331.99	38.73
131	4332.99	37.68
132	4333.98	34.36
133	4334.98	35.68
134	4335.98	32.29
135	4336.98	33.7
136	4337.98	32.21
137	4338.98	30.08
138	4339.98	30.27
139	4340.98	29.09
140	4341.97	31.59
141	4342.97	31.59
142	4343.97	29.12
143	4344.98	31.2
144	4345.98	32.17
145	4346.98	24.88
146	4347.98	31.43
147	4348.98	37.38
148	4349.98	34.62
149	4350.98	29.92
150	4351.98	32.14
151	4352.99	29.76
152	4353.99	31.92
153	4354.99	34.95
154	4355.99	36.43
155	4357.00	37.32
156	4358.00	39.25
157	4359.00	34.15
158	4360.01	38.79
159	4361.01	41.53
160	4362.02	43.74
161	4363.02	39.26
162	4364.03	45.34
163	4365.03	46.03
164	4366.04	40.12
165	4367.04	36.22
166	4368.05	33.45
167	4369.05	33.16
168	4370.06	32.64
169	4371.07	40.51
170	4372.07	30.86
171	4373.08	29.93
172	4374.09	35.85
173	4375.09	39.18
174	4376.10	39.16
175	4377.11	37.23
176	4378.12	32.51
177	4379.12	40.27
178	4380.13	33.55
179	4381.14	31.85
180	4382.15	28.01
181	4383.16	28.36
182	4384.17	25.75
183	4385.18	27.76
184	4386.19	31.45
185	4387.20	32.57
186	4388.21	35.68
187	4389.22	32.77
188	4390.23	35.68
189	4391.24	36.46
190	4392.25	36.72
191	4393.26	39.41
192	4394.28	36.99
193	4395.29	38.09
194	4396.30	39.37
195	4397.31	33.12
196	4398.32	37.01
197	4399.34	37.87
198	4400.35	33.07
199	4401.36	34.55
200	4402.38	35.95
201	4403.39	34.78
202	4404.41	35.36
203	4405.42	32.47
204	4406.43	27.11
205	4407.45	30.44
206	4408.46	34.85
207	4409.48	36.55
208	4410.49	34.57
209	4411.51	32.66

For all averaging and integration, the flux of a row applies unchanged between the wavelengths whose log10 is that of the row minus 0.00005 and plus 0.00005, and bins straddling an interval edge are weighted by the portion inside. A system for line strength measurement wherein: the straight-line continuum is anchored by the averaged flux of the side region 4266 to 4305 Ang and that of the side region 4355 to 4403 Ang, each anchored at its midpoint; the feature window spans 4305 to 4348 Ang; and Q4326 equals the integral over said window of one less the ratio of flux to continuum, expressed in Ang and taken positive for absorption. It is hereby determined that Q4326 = 1.9 Ang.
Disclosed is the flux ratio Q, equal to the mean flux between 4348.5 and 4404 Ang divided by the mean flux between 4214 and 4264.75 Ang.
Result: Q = 1.14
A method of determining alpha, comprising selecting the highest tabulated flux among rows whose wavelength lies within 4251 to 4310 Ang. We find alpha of 40.21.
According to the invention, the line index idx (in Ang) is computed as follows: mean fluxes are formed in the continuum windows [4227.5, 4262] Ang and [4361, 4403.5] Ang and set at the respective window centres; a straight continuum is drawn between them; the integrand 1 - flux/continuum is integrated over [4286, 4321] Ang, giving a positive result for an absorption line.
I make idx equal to 4.9 Ang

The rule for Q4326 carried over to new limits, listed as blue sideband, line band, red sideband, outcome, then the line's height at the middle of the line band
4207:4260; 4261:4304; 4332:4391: 2.0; 31.9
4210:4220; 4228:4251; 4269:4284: -0.8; 29.5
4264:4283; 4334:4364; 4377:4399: -0.4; 33.4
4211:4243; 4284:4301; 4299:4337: 0.8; 30.1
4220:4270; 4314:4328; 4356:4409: 0.6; 33.8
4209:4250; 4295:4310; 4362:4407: 3.4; 32.5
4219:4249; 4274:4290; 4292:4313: -2.1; 27.6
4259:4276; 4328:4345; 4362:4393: 0.6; 34.1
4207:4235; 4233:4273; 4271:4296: -2.8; 29.9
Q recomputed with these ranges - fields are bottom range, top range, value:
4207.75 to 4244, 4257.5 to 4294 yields 1.05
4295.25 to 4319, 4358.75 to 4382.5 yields 1.35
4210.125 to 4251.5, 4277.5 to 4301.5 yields 0.97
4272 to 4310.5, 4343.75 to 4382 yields 1.26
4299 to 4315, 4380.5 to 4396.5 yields 1.30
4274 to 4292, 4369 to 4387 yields 1.08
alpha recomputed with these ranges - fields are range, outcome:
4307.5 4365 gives 45.34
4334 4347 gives 35.68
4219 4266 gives 44.57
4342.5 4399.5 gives 46.03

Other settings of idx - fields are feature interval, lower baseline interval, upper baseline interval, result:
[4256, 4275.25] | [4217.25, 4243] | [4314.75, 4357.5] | -0.8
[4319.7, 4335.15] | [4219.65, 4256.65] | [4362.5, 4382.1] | 0.7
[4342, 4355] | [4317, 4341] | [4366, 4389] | 0.7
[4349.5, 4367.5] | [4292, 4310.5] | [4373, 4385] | -3.3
